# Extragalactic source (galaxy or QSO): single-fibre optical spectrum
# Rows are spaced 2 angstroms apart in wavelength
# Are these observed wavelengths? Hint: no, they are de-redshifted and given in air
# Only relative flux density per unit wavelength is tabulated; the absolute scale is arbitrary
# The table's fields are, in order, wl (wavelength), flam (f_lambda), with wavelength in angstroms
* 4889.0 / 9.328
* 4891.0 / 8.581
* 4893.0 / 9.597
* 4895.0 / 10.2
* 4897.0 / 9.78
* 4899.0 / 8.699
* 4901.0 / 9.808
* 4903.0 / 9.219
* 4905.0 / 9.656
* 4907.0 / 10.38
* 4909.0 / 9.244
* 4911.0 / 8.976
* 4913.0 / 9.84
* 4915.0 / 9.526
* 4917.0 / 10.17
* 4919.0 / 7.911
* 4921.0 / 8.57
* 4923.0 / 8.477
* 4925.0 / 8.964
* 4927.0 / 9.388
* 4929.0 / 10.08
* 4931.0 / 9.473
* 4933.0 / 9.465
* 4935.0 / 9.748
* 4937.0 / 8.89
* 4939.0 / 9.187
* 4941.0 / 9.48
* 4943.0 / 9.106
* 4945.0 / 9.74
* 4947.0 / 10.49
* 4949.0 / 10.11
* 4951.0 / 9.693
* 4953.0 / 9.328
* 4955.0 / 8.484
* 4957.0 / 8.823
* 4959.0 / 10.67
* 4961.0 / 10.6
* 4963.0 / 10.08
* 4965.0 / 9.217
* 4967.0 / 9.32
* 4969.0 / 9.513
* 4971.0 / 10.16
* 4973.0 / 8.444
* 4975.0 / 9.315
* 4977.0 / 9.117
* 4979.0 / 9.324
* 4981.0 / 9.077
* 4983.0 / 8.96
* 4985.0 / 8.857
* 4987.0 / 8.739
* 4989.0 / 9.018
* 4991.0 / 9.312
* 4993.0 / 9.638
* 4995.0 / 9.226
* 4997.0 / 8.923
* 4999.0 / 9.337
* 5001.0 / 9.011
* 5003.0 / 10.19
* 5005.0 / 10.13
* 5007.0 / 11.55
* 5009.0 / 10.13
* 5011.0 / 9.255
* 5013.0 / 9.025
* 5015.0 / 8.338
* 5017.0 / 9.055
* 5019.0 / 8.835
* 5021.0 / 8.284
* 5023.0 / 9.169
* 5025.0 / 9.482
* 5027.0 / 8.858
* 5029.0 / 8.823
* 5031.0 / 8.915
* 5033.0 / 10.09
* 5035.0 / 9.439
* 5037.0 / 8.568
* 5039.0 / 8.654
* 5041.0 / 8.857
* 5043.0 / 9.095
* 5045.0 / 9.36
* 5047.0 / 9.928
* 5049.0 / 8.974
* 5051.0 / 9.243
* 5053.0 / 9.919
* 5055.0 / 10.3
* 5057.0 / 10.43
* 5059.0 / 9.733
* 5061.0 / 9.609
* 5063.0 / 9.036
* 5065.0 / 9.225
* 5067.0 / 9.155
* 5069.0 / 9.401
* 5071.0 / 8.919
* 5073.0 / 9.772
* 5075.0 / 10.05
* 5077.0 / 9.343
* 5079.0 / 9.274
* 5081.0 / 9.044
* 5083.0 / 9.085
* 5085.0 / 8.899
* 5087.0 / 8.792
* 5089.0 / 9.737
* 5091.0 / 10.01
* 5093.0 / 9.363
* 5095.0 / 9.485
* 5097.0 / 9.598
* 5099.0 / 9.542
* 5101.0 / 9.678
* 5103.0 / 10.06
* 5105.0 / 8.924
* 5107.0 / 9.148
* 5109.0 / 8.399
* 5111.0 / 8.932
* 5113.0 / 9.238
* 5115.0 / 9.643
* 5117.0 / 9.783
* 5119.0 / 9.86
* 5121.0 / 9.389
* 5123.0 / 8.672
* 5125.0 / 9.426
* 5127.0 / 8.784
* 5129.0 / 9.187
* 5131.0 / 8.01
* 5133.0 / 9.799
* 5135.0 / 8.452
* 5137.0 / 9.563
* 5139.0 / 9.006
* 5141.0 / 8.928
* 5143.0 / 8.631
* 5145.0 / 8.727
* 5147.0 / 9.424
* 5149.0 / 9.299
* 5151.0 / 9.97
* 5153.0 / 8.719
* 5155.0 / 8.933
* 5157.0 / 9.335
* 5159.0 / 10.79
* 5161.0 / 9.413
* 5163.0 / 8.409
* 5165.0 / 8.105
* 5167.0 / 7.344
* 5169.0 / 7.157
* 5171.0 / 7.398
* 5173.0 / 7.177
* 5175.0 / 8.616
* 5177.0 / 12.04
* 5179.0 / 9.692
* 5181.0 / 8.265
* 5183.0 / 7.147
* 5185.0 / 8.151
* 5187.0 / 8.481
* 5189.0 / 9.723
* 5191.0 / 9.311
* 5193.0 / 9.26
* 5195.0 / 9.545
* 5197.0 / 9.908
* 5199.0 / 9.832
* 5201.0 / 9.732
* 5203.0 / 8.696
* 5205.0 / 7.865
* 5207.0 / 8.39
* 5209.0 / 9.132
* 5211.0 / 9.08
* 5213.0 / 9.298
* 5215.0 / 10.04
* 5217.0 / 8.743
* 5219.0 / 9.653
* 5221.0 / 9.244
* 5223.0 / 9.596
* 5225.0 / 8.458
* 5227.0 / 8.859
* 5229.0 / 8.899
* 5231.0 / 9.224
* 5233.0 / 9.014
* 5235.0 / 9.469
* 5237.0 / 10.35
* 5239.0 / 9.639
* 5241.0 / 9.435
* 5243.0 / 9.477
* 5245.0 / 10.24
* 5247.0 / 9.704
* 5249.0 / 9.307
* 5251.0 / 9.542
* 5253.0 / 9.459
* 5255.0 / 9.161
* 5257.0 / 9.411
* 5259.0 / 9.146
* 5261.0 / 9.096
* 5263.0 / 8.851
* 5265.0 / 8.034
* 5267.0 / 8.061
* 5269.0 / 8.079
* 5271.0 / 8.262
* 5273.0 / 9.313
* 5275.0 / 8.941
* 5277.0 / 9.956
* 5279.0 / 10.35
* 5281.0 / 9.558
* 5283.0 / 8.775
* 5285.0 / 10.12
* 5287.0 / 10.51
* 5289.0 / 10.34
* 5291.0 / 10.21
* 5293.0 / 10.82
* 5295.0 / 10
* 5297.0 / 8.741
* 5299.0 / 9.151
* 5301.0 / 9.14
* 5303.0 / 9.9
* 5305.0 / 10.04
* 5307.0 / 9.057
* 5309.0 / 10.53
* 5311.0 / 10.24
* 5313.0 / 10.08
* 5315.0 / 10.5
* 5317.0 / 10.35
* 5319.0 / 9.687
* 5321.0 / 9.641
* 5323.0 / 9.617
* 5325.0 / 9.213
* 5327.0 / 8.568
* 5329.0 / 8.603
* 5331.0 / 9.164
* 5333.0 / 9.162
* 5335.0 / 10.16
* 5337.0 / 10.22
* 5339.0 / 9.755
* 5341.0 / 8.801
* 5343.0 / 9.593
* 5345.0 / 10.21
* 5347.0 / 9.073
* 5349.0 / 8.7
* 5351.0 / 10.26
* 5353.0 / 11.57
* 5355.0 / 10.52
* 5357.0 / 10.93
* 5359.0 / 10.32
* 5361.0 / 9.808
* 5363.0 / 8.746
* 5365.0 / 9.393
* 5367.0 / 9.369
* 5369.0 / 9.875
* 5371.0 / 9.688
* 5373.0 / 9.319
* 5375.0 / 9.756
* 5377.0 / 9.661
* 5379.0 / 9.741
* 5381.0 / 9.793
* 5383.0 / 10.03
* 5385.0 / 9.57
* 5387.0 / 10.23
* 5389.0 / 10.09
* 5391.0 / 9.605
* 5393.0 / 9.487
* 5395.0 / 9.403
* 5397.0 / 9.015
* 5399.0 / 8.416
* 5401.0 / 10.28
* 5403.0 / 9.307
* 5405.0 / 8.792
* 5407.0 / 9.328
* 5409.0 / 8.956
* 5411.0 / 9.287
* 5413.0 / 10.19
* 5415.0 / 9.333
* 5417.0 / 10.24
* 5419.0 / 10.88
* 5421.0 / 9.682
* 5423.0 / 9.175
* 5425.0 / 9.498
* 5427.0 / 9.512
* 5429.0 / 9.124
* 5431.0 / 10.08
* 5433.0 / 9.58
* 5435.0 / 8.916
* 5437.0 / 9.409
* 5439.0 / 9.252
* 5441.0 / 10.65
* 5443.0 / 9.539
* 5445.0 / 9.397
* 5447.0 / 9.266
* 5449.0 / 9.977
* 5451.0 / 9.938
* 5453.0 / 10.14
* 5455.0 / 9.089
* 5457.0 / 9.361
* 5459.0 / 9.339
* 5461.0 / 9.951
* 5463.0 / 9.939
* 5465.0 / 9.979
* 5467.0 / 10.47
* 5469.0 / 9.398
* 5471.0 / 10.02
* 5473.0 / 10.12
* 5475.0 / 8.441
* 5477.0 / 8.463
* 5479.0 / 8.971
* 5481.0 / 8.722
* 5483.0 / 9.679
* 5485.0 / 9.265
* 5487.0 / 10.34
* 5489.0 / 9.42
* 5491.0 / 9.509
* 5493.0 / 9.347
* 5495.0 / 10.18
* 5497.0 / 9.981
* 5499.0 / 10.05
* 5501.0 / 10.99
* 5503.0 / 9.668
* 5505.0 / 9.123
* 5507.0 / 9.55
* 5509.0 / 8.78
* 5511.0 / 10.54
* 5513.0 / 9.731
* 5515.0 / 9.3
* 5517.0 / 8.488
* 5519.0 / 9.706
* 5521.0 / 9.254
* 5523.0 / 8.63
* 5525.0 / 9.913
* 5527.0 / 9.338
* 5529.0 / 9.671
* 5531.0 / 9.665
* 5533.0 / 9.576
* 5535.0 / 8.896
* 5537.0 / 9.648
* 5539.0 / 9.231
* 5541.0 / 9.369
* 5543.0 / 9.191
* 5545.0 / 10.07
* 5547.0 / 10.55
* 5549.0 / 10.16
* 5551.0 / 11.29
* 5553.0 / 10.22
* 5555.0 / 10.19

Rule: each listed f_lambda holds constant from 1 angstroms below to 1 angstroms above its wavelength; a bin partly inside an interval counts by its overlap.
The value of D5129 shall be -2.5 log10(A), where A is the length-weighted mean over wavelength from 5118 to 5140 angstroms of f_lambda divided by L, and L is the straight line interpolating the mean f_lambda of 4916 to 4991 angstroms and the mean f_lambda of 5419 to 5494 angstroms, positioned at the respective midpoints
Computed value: 0.04 mag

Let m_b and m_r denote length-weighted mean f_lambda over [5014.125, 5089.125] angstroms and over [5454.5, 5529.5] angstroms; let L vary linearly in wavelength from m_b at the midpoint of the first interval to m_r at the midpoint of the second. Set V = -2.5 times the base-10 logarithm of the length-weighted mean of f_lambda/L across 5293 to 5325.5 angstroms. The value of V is -0.04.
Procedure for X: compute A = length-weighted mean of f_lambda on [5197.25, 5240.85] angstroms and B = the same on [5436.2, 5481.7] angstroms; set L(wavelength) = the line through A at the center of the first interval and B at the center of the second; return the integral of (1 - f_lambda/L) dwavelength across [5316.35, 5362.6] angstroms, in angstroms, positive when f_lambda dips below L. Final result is -1.6 angstroms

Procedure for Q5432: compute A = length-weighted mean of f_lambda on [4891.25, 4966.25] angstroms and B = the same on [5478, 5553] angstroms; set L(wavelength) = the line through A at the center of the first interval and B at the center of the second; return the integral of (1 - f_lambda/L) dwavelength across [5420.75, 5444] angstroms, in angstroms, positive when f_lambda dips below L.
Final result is 0.2 angstroms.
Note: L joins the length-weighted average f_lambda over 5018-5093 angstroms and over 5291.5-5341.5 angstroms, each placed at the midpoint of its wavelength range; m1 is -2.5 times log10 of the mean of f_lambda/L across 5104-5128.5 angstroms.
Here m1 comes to 0.02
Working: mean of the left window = 9.31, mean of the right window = 9.66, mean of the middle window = 9.18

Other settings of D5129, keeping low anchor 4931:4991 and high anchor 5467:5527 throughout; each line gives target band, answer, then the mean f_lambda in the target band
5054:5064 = -0.04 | 9.82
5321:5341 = 0.01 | 9.37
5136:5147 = 0.05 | 9.01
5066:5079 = 0.00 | 9.43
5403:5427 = -0.01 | 9.56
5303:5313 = -0.05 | 9.97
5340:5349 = 0.02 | 9.34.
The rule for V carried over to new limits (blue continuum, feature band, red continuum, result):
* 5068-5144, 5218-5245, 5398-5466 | 0.00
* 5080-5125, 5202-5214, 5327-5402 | 0.09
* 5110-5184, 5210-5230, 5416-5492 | -0.01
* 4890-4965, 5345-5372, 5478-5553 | -0.03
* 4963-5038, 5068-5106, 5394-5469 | -0.01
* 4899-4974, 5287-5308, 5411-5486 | -0.03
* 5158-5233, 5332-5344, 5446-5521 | -0.04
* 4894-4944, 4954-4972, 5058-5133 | -0.03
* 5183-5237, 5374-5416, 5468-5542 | -0.02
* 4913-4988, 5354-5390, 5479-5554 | -0.03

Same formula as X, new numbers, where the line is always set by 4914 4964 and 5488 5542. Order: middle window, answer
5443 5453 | -0.2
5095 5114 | 0.4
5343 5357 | -0.8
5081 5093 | 0.2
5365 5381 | -0.2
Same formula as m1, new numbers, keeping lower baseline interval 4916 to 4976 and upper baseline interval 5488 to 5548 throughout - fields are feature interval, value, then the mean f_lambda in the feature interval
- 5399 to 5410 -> 0.03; 9.25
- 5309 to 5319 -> -0.08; 10.3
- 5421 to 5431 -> 0.01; 9.44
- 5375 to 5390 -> -0.04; 9.87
